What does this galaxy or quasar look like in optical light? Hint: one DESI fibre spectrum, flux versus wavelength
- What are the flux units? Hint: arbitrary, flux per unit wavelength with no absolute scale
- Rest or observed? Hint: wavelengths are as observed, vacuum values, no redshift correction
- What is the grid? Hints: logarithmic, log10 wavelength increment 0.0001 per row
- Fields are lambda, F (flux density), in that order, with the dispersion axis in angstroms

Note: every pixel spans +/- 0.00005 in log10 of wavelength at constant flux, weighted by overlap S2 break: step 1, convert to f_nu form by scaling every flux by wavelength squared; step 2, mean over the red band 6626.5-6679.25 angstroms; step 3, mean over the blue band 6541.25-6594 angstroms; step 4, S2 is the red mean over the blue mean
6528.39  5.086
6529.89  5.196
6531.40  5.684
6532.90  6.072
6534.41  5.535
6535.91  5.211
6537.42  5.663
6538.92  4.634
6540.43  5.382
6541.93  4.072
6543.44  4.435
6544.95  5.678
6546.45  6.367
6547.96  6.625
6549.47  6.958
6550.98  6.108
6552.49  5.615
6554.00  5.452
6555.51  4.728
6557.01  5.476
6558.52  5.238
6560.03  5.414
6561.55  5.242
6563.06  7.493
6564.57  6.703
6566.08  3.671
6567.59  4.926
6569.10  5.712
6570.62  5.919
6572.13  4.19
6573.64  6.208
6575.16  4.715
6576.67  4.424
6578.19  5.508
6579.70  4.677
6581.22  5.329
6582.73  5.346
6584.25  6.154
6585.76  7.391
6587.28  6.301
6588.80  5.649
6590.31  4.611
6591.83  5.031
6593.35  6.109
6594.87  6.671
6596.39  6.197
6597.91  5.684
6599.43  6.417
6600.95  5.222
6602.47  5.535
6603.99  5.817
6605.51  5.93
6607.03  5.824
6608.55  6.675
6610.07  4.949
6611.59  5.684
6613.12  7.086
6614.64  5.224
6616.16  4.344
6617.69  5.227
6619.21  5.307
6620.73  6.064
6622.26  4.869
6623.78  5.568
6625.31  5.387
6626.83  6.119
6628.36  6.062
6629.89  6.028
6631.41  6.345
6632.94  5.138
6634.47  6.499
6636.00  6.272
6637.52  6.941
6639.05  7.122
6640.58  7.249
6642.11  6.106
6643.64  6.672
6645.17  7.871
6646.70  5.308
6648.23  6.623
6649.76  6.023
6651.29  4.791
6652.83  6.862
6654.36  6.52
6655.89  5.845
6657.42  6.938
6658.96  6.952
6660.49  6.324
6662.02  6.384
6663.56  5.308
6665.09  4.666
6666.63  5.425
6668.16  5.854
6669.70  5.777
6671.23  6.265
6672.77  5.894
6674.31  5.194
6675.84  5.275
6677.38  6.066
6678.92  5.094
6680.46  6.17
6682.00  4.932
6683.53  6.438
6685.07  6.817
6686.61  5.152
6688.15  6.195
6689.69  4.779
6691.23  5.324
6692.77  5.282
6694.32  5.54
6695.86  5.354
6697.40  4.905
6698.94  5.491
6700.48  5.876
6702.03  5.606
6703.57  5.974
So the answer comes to 1.13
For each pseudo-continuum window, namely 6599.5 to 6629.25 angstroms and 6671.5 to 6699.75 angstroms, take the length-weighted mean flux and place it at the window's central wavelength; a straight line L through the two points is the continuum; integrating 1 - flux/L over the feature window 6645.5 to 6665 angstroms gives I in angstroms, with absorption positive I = -1.9 angstroms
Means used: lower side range 5.65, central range 6.14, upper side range 5.56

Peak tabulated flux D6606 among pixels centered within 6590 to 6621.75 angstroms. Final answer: 7.086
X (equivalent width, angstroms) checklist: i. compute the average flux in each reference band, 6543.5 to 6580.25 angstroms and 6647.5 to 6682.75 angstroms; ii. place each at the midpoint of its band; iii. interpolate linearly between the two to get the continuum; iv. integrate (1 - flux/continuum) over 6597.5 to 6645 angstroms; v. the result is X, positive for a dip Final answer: -1.8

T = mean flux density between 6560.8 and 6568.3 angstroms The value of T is 5.62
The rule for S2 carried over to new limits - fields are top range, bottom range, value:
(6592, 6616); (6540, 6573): 1.08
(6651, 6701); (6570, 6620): 1.05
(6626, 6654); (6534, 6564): 1.17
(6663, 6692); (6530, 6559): 1.06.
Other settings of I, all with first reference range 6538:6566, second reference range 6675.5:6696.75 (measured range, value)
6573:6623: -0.4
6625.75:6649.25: -3.4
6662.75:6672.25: 0.1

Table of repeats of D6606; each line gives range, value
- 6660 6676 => 6.384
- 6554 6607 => 7.493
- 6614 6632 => 6.345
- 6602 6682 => 7.871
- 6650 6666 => 6.952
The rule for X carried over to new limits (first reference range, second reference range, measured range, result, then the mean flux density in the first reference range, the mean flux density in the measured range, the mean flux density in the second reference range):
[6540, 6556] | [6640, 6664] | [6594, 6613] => 0.26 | 5.6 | 5.92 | 6.37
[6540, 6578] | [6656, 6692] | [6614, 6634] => 0.44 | 5.47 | 5.53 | 5.79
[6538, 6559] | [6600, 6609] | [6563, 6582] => 1.23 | 5.49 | 5.27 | 5.82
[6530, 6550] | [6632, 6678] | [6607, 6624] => 1.07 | 5.53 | 5.56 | 6.14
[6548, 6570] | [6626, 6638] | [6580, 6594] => 0.28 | 5.66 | 5.73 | 6.16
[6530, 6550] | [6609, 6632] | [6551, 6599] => 0.16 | 5.53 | 5.56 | 5.63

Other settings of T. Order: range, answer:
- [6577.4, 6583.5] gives 5.21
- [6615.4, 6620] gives 4.97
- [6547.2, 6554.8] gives 6.14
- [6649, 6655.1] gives 6.04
